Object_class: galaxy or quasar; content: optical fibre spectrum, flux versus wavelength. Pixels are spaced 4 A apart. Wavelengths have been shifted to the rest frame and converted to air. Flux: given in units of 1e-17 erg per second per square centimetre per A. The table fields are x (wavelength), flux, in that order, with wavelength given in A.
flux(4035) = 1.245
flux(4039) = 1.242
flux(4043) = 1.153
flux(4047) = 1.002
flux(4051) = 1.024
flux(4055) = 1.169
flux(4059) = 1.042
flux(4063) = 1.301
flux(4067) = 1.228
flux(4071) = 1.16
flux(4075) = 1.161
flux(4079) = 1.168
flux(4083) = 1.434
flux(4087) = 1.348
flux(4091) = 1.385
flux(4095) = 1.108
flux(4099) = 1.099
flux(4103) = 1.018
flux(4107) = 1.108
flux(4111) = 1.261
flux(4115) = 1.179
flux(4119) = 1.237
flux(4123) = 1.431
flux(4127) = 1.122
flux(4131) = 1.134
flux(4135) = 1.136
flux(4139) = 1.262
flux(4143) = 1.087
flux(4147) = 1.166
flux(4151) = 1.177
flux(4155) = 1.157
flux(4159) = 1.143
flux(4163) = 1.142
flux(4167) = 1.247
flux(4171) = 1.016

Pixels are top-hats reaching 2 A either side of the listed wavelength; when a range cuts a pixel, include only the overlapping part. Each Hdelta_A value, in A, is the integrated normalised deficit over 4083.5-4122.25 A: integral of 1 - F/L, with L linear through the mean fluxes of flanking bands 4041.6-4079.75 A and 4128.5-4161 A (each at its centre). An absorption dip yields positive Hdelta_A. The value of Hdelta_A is -2.1 A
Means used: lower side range 1.14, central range 1.21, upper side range 1.16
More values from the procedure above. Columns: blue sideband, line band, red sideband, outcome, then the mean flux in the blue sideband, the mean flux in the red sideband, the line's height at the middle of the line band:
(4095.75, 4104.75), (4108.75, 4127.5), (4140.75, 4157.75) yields -2.7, 1.07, 1.15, 1.1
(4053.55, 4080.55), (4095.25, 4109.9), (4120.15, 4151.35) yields 1.2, 1.18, 1.19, 1.18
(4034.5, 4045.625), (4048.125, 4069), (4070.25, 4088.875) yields 1.4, 1.2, 1.26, 1.23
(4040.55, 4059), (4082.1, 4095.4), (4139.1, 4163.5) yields -2.7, 1.09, 1.15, 1.11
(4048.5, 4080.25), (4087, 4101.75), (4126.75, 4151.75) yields -0.7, 1.15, 1.16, 1.15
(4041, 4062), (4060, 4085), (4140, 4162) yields -3.0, 1.09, 1.15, 1.1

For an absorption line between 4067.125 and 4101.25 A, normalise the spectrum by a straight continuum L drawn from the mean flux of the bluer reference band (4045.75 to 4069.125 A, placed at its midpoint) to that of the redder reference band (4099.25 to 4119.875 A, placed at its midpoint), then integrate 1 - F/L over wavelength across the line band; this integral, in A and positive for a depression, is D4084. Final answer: -2.7 A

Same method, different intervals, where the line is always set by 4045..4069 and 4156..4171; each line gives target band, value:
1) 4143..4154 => -0.04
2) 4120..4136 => -0.93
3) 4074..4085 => -1.26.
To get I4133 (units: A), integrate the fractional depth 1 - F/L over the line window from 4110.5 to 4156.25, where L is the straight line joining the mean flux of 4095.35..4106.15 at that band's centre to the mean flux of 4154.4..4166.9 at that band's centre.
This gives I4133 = -3.1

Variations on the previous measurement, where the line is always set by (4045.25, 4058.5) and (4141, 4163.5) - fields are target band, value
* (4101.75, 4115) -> -0.39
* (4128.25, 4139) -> -0.26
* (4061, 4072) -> -1.64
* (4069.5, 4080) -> -0.78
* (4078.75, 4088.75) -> -2.32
